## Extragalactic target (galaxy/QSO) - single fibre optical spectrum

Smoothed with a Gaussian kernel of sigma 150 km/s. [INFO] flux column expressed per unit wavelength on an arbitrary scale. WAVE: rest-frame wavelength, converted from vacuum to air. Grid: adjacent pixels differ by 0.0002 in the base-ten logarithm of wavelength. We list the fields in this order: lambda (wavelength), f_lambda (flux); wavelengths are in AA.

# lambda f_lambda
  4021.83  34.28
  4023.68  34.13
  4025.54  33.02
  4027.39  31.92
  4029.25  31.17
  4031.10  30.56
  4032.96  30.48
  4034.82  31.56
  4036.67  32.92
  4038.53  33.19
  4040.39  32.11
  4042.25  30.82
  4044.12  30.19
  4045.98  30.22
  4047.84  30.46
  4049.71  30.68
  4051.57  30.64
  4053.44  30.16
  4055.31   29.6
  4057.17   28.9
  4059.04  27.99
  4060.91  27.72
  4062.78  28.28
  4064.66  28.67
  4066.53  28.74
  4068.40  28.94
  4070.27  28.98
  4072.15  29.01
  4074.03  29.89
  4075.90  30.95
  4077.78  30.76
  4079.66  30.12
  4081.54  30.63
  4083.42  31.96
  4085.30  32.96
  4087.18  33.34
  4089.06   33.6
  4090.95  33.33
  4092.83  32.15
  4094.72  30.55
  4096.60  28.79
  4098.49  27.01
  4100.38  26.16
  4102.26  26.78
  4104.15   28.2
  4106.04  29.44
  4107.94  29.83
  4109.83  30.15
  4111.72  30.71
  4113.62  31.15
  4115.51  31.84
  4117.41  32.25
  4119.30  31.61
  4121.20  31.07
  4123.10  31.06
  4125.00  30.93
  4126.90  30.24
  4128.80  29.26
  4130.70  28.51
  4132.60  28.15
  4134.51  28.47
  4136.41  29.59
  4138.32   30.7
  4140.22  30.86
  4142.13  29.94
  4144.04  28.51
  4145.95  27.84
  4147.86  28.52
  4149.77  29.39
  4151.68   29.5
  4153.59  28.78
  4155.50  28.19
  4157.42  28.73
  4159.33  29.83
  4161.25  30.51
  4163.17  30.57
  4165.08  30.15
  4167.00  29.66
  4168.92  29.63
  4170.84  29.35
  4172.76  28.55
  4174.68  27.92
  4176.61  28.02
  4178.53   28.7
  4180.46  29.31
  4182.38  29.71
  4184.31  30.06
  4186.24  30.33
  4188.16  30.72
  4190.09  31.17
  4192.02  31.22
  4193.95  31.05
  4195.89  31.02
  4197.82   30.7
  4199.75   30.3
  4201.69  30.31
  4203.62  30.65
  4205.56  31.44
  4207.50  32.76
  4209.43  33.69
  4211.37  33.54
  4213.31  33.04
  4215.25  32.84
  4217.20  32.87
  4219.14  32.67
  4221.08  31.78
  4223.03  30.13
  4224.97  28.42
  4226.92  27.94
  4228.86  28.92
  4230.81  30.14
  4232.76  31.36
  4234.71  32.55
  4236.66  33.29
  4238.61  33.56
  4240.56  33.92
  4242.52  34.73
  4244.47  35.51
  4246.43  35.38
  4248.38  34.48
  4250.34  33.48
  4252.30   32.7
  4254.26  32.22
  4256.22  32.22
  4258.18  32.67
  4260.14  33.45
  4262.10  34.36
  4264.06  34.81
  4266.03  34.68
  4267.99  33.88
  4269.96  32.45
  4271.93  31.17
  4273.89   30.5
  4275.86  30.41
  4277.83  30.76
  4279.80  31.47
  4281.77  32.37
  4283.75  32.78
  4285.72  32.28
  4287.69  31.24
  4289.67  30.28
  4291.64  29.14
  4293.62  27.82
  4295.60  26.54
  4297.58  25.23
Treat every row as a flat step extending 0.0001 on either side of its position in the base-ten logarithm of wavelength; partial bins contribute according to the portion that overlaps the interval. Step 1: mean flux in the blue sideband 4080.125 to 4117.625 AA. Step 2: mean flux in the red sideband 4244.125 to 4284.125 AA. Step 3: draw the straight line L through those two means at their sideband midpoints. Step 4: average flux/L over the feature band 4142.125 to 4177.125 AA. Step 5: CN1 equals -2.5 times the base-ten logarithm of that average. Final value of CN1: 0.081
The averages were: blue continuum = 30.5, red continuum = 32.9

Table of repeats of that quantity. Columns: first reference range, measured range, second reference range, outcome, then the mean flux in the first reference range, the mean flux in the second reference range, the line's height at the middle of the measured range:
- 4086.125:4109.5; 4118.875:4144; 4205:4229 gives 0.02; 30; 31.6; 30.4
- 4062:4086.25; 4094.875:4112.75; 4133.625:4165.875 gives 0.04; 30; 29.4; 29.8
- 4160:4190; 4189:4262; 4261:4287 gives -0.04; 29.6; 32.5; 31.1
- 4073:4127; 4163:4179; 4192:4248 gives 0.08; 30.6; 32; 31.4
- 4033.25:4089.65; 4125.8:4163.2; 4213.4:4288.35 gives 0.07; 30.4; 32.4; 31.3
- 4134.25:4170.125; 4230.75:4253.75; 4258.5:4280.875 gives -0.06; 29.5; 32.6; 31.8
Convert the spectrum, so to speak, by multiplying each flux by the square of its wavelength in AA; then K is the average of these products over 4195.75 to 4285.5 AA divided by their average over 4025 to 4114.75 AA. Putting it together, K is 1.16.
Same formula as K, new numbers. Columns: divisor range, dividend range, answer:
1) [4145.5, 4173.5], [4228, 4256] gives 1.17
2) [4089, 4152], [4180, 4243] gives 1.10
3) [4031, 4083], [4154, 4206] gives 1.05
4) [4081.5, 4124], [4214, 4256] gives 1.12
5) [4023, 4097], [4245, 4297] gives 1.15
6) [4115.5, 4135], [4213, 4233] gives 1.07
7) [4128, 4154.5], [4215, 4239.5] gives 1.12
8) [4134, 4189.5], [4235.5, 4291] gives 1.17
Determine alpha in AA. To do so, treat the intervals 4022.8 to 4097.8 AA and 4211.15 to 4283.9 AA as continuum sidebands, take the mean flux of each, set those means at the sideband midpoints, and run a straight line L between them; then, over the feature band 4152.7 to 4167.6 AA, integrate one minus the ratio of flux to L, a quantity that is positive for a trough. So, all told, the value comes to 0.99 AA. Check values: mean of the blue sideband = 30.7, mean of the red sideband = 32.4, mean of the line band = 29.6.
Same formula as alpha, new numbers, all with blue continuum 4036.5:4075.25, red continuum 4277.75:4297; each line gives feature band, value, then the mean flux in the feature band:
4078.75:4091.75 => -1.0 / 32.3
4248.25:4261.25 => -1.2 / 32.9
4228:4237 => -0.3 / 31.1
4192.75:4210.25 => -0.7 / 31.3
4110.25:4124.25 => -0.6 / 31.3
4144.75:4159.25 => 0.6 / 28.8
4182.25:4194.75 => -0.2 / 30.7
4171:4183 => 0.6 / 28.7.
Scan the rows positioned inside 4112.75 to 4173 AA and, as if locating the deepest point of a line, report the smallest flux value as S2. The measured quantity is 27.84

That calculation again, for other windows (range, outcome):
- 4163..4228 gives 27.92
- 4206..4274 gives 27.94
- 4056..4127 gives 26.16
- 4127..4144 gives 28.15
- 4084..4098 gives 28.79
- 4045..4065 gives 27.72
